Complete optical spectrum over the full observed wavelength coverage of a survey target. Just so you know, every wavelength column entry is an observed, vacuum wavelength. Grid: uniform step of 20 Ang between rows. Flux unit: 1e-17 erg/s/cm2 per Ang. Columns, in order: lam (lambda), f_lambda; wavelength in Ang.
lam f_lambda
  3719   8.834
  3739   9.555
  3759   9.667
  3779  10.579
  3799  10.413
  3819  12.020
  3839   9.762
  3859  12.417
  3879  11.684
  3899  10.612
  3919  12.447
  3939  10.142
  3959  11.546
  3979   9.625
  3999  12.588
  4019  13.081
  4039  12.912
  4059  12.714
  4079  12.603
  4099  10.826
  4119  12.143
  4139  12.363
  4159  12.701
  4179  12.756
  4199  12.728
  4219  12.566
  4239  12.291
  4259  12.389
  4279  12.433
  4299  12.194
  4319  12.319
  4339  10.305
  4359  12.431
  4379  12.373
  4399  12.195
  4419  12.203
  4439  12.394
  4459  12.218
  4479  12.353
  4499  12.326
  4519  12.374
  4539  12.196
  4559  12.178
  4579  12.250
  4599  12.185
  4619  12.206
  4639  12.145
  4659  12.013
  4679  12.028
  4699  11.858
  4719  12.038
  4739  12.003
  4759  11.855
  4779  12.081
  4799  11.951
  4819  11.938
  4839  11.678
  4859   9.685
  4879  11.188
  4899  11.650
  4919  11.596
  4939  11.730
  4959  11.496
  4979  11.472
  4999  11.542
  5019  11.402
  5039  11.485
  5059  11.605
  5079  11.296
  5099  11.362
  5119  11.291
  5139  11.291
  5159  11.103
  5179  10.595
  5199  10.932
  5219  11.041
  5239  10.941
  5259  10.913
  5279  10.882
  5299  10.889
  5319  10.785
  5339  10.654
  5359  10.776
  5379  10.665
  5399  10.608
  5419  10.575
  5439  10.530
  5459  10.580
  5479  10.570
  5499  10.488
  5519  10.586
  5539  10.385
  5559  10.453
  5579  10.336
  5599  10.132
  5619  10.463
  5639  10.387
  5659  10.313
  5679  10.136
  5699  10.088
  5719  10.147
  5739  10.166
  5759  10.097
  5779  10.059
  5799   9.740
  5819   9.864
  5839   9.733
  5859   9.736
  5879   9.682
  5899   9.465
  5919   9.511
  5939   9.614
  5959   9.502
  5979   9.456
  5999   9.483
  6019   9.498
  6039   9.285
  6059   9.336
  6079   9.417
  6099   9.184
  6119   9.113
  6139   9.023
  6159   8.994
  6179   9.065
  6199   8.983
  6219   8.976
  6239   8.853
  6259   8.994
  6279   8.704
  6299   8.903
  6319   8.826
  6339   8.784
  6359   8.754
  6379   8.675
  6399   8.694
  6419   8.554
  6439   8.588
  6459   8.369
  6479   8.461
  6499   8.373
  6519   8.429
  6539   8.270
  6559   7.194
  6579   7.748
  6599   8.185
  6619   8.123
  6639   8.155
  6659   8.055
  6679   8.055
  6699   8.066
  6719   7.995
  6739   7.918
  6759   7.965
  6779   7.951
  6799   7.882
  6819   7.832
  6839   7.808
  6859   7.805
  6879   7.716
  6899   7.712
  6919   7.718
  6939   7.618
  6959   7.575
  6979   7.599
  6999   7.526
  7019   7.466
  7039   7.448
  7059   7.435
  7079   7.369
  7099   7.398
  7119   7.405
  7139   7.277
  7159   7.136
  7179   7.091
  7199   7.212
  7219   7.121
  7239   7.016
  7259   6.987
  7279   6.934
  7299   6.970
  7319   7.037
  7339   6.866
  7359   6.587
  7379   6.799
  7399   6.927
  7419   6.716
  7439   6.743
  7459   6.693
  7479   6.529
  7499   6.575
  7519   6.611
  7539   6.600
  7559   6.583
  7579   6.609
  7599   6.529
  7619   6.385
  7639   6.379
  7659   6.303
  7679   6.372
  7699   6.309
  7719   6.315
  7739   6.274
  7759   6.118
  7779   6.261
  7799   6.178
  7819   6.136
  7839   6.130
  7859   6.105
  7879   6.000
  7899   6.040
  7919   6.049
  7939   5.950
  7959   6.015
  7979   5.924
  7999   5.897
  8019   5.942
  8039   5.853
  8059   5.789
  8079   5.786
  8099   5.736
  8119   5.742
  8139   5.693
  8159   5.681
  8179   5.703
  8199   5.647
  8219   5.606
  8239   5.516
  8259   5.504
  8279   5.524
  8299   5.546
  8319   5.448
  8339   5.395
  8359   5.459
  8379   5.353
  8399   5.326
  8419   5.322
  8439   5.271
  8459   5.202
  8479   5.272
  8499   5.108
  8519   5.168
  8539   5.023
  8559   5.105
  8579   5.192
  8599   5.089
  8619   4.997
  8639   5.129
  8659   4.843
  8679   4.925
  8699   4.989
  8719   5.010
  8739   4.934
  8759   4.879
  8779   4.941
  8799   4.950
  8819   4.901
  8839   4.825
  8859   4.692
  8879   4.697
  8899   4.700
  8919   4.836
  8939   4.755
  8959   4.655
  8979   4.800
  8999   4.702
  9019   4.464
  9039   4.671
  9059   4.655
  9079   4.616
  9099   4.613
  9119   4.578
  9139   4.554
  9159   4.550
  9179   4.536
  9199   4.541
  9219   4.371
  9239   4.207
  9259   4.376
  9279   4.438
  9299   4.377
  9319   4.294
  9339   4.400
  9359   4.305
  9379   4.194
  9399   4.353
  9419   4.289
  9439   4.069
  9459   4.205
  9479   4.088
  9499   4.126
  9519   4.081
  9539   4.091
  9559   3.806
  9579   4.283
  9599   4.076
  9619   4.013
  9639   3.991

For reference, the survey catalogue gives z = 0.00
